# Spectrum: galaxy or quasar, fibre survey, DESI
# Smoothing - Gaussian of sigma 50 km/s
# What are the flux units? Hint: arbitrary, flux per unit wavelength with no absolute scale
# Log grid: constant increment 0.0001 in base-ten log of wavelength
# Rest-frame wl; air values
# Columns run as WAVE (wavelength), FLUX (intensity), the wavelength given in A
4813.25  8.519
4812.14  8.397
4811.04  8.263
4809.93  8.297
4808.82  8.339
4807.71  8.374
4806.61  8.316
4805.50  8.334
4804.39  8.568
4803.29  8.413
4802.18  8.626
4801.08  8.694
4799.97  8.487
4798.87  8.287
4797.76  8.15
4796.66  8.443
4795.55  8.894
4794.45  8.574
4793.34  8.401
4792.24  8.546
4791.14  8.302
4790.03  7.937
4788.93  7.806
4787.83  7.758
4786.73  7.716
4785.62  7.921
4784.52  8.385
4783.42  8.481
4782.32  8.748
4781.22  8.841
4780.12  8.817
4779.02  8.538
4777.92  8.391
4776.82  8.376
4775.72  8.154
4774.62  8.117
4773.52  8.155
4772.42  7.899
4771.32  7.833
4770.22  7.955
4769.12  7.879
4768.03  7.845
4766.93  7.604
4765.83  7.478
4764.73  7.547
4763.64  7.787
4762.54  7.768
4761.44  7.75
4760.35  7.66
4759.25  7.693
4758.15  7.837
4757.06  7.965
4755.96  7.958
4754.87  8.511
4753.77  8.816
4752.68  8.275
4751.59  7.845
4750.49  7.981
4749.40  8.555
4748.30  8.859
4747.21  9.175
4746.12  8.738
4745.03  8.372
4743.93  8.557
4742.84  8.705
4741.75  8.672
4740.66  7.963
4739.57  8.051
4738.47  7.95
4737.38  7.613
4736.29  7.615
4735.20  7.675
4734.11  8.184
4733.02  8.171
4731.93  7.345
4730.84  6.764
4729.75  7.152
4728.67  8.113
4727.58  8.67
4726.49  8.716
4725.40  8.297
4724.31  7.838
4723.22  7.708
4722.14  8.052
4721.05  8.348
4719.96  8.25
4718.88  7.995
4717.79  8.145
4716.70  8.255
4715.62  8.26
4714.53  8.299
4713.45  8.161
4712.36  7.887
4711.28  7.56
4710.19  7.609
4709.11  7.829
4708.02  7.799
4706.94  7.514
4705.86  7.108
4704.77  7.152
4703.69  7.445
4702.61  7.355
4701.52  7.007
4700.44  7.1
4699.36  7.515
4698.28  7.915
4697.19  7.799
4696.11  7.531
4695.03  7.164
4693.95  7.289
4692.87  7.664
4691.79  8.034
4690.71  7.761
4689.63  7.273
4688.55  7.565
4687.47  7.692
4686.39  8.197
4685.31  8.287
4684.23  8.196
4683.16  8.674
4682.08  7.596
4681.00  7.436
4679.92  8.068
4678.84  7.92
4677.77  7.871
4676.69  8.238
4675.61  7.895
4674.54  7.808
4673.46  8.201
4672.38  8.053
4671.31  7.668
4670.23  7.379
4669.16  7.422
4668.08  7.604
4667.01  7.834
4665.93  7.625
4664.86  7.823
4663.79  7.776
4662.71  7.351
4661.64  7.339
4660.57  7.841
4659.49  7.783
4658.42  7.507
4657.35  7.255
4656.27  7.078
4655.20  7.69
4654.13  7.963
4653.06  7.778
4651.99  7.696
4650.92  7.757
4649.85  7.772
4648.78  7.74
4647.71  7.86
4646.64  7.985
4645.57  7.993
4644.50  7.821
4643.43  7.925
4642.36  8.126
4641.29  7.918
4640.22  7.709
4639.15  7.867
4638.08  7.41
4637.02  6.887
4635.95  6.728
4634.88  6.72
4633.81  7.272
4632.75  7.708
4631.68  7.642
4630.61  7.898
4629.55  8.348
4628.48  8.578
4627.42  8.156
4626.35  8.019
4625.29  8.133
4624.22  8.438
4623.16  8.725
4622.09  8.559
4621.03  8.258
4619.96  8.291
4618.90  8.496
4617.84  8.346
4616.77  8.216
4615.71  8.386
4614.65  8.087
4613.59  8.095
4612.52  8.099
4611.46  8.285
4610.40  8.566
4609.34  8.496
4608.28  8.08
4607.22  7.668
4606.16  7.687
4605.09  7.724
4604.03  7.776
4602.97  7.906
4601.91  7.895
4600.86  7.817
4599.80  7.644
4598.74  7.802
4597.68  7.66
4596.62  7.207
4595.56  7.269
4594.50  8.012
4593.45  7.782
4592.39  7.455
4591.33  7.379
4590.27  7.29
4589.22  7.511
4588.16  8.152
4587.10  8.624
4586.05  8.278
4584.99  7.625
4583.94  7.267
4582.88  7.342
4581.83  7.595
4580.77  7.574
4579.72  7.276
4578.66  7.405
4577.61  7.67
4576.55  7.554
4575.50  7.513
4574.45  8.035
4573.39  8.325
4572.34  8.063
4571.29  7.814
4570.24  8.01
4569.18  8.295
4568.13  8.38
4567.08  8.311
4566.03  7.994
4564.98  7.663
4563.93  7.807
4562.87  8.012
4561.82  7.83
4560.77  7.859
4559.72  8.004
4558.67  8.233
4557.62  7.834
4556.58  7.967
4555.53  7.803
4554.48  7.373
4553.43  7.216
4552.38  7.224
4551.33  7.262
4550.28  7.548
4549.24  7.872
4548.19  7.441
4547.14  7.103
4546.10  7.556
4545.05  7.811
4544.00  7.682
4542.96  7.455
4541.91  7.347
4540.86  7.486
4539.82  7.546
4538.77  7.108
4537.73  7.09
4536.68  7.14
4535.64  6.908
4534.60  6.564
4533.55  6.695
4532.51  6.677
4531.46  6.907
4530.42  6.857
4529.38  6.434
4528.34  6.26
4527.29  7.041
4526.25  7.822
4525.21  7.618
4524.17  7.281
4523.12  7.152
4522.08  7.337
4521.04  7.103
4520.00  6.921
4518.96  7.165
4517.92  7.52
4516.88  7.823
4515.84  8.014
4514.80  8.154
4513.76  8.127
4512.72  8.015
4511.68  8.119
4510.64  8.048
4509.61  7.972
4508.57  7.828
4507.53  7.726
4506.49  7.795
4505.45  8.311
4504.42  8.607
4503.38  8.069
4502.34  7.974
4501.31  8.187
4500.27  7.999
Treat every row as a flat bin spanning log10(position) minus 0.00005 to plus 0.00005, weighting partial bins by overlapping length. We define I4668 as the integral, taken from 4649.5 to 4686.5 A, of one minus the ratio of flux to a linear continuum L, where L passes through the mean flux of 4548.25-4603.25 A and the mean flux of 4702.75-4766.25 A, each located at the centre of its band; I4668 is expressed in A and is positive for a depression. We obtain 0.5 A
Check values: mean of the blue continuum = 7.75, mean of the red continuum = 8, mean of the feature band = 7.78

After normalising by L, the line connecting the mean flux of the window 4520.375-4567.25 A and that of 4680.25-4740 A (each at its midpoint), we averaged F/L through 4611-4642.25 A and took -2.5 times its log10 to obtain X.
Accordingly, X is -0.05 mag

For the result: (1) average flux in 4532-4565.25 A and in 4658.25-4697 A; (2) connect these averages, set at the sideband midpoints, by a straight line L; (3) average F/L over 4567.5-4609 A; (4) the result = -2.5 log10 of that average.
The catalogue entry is -0.03 mag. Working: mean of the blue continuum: 7.47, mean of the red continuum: 7.76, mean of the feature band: 7.76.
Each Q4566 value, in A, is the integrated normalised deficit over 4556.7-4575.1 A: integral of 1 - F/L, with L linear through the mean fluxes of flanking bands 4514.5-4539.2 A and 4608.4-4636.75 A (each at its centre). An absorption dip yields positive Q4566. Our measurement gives -1.2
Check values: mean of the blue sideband 7.14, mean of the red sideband 8.09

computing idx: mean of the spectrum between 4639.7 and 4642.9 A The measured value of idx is 7.91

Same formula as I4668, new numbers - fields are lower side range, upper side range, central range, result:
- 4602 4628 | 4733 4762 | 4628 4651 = 1.33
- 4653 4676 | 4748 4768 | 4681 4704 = 0.27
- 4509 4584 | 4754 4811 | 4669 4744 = 1.30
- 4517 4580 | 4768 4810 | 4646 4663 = 0.42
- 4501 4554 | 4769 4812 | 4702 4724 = 0.63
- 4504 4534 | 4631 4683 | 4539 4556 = 0.13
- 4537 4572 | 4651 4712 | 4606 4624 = -1.38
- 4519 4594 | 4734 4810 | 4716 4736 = 0.21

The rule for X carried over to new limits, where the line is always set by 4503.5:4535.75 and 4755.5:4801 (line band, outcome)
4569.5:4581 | -0.02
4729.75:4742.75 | 0.03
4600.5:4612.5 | -0.04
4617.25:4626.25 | -0.09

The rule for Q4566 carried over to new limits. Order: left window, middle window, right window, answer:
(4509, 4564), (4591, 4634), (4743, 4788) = -1.8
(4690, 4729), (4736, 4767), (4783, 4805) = -0.3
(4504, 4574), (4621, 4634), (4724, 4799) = -0.6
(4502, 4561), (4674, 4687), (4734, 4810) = -0.1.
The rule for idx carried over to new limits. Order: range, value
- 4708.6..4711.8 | 7.66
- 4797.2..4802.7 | 8.46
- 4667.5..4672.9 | 7.63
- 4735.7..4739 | 7.73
